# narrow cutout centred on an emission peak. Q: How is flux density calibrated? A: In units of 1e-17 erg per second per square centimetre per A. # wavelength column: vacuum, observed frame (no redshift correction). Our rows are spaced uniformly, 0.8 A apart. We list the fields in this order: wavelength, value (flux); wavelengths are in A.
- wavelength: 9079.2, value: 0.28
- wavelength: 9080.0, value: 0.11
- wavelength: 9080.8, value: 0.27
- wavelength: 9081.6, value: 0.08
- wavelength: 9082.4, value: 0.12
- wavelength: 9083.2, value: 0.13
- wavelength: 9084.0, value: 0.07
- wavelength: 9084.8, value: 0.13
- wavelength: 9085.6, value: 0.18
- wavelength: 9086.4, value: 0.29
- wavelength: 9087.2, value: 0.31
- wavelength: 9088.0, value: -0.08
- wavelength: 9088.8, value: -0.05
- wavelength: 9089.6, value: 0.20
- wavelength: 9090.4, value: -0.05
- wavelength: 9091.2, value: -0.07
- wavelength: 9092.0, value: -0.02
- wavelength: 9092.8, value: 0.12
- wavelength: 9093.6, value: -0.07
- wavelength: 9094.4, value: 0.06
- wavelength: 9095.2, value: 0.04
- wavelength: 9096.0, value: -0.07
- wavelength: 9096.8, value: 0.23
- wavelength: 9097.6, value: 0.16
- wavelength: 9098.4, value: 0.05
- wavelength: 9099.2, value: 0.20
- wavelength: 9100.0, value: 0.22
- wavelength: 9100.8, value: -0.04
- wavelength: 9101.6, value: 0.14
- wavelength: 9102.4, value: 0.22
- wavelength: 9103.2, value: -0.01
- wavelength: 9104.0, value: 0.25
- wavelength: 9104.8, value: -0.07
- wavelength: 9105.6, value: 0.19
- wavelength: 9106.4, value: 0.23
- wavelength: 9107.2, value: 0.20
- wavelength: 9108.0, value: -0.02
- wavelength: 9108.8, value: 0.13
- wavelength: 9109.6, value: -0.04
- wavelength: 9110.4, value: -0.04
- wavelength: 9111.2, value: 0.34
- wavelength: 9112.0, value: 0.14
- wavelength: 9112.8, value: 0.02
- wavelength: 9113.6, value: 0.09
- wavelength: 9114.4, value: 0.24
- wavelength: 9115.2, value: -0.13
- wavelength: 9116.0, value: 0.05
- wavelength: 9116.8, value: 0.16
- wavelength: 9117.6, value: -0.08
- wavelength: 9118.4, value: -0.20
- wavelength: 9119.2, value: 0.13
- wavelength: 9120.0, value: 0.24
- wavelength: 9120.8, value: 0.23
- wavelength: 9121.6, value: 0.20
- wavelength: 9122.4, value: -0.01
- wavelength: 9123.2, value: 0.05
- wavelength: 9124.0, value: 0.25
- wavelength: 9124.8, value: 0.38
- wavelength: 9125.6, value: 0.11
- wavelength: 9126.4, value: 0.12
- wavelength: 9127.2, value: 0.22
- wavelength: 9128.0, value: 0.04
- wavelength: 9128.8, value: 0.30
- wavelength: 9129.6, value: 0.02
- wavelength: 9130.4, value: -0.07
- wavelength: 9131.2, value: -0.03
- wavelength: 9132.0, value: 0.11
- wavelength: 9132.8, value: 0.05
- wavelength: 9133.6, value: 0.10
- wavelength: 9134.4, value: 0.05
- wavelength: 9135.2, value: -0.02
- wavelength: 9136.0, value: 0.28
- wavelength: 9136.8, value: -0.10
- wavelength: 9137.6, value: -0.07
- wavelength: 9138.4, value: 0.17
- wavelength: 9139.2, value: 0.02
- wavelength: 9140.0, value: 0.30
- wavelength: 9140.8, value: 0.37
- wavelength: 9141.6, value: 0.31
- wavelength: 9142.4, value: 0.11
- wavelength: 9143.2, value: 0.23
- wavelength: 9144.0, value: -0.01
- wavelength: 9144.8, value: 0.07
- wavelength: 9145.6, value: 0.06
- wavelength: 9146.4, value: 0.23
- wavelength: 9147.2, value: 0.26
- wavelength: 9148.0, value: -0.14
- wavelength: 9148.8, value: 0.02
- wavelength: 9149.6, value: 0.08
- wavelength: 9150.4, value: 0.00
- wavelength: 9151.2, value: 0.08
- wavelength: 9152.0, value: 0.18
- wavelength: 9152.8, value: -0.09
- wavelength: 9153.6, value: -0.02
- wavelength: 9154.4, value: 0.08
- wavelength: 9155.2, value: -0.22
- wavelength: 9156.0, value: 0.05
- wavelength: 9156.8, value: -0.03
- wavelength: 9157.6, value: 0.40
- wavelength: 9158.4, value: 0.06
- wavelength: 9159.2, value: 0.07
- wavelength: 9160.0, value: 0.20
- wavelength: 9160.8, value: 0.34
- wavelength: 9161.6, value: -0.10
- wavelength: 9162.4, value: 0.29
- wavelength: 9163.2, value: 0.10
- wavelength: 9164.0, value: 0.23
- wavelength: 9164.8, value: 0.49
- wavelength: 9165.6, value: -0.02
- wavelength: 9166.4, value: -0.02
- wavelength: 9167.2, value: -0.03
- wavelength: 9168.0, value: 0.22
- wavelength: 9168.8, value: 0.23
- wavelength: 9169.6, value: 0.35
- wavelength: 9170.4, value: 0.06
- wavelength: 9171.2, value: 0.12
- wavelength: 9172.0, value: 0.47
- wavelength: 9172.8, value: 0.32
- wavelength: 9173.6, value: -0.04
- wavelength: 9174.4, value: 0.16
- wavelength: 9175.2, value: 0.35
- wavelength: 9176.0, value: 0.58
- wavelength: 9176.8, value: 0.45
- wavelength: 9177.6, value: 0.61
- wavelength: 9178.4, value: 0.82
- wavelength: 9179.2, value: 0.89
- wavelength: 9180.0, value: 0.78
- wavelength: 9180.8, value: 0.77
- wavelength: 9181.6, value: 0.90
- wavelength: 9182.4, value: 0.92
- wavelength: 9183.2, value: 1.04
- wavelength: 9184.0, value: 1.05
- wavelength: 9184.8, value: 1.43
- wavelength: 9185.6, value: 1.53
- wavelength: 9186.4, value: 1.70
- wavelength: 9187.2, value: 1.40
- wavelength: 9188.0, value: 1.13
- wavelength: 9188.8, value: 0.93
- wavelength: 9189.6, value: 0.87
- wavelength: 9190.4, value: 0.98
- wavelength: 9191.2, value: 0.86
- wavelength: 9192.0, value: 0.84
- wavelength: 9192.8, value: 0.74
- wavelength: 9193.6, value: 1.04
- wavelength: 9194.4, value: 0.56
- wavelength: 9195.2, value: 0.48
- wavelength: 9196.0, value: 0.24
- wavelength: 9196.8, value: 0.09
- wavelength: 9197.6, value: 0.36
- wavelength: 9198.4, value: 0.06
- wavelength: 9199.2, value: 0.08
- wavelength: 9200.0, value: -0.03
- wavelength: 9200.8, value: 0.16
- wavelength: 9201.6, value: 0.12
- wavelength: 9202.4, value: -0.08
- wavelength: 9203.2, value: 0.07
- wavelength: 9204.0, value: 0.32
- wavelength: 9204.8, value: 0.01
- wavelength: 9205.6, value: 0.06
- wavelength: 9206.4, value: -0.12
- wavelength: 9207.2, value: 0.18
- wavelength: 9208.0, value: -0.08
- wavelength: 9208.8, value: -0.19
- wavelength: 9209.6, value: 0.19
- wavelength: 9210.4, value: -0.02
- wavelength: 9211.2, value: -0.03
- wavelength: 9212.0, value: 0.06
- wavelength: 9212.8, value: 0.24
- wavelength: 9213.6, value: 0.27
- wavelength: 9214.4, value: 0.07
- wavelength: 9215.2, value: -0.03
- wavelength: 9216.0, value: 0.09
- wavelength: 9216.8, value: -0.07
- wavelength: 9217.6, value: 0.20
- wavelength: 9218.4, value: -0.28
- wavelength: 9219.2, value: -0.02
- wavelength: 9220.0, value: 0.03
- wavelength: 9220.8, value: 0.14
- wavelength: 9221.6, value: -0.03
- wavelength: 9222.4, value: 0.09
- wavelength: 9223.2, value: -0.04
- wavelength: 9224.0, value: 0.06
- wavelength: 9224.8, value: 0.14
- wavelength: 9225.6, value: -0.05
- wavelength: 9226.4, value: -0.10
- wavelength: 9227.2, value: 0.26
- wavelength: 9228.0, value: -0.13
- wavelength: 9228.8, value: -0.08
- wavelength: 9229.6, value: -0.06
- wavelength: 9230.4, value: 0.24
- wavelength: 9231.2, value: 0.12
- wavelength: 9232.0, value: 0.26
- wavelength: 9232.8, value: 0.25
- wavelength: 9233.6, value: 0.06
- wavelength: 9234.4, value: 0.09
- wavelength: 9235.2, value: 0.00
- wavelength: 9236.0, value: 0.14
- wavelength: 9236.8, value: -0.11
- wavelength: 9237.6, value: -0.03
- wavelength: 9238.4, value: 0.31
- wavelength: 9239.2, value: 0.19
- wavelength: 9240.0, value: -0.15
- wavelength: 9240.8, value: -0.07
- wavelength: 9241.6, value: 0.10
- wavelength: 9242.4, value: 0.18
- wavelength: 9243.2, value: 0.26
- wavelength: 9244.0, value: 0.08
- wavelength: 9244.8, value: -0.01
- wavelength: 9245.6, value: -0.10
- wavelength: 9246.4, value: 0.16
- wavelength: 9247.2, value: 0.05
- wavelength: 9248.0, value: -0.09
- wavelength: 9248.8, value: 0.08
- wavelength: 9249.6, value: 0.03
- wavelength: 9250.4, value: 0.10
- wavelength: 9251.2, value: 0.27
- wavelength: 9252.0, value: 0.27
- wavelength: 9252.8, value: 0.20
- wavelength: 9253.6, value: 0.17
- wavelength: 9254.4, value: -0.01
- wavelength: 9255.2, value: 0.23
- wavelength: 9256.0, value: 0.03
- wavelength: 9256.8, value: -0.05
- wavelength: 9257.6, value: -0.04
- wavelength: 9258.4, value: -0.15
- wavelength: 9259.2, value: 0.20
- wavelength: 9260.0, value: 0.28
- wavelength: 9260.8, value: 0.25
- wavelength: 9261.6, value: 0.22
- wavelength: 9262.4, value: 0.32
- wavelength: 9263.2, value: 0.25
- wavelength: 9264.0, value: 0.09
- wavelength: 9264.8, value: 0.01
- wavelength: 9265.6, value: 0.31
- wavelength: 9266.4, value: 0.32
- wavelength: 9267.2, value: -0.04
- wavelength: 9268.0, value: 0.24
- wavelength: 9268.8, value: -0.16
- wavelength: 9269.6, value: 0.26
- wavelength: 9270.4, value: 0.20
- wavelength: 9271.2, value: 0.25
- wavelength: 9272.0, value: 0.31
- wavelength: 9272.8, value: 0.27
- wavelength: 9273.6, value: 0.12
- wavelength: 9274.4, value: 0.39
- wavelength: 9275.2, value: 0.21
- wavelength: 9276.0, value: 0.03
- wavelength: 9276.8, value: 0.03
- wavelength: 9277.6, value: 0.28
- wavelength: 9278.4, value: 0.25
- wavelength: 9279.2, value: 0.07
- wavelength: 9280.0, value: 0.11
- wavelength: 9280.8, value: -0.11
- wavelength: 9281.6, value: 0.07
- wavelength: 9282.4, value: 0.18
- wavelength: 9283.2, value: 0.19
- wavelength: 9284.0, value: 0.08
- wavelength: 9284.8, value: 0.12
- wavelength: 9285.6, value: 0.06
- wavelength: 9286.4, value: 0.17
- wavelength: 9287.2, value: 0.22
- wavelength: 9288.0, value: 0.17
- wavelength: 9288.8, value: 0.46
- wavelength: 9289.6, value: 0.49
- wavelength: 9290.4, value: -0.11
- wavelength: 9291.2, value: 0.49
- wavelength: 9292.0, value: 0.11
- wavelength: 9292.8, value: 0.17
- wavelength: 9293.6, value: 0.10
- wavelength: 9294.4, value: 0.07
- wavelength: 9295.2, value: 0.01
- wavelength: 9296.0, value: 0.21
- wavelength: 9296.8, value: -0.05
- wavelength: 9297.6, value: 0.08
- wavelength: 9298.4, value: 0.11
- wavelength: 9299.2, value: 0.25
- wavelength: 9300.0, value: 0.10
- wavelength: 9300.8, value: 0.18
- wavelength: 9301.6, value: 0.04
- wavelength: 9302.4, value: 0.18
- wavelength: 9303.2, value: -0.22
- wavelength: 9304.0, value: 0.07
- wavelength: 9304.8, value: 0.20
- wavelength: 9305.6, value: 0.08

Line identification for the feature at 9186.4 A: [O II]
